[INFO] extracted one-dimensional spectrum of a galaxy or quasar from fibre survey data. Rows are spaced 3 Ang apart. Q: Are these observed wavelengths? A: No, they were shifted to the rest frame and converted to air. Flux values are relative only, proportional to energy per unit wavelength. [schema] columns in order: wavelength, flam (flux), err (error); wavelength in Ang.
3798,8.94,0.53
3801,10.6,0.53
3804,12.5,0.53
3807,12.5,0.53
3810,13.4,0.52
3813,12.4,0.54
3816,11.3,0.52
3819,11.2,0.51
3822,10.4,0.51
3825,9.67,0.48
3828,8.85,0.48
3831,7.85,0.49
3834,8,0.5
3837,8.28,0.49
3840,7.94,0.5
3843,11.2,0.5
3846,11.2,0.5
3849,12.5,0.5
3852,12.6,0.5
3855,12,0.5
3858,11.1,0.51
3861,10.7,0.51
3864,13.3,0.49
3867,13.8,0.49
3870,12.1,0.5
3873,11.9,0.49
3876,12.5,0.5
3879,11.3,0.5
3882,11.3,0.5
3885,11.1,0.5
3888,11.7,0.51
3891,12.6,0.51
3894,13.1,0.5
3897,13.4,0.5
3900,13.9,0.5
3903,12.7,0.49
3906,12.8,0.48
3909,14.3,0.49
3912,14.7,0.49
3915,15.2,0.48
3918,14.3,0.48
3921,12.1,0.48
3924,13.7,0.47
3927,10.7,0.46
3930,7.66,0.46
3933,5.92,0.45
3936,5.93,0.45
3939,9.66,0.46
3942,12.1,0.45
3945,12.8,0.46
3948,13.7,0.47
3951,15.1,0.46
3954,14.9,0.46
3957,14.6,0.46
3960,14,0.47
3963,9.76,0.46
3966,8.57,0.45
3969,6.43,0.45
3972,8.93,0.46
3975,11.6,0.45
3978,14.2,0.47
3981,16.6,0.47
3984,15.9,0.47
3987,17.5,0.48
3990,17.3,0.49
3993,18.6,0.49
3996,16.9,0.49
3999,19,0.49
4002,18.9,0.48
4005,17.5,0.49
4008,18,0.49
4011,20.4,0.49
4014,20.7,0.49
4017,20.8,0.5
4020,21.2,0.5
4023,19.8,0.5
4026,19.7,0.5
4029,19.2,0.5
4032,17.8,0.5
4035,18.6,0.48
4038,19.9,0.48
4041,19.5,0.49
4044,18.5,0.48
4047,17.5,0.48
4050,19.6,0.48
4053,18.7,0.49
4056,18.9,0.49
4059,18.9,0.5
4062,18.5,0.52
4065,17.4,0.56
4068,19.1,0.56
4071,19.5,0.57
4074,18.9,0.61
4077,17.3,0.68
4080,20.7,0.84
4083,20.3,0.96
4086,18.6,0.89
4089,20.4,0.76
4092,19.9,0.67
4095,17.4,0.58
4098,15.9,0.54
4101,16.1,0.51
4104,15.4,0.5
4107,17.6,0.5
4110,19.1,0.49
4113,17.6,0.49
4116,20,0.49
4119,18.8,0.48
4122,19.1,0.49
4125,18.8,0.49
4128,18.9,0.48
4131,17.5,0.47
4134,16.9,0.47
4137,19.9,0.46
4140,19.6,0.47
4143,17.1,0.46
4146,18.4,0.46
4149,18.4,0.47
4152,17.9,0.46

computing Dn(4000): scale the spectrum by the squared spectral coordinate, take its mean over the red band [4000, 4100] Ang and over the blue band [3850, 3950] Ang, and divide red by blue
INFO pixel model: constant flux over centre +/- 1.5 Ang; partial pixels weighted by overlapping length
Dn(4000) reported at 1.70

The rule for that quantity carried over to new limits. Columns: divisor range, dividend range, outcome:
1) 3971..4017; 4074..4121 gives 1.13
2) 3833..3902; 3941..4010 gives 1.32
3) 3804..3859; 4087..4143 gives 1.96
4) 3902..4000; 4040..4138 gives 1.53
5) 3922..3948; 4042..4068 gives 1.95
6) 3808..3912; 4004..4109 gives 1.79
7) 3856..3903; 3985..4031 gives 1.65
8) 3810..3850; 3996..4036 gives 2.09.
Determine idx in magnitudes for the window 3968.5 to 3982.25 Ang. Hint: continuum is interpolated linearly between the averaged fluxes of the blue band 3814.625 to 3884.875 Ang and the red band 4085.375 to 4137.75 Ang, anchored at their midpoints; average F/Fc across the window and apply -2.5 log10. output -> 0.22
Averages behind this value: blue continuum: 10.9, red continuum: 18.2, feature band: 11.8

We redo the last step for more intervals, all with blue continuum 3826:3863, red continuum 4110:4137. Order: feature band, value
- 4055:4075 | -0.12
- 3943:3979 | 0.14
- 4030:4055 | -0.16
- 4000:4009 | -0.21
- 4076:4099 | -0.09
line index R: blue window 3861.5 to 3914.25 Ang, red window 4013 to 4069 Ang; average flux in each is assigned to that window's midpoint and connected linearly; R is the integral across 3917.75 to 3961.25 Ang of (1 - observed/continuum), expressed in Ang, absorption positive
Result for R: 9.3 Ang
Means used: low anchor 12.7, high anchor 19.2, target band 11.7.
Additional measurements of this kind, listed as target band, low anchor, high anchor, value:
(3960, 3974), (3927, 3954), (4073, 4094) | 3.53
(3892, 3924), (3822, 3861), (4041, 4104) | -2.76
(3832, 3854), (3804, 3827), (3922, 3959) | 2.48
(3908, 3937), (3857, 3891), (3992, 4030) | 5.85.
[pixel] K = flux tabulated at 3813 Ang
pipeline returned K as 12.4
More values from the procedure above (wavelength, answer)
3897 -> 13.4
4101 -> 16.1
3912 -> 14.7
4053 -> 18.7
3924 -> 13.7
